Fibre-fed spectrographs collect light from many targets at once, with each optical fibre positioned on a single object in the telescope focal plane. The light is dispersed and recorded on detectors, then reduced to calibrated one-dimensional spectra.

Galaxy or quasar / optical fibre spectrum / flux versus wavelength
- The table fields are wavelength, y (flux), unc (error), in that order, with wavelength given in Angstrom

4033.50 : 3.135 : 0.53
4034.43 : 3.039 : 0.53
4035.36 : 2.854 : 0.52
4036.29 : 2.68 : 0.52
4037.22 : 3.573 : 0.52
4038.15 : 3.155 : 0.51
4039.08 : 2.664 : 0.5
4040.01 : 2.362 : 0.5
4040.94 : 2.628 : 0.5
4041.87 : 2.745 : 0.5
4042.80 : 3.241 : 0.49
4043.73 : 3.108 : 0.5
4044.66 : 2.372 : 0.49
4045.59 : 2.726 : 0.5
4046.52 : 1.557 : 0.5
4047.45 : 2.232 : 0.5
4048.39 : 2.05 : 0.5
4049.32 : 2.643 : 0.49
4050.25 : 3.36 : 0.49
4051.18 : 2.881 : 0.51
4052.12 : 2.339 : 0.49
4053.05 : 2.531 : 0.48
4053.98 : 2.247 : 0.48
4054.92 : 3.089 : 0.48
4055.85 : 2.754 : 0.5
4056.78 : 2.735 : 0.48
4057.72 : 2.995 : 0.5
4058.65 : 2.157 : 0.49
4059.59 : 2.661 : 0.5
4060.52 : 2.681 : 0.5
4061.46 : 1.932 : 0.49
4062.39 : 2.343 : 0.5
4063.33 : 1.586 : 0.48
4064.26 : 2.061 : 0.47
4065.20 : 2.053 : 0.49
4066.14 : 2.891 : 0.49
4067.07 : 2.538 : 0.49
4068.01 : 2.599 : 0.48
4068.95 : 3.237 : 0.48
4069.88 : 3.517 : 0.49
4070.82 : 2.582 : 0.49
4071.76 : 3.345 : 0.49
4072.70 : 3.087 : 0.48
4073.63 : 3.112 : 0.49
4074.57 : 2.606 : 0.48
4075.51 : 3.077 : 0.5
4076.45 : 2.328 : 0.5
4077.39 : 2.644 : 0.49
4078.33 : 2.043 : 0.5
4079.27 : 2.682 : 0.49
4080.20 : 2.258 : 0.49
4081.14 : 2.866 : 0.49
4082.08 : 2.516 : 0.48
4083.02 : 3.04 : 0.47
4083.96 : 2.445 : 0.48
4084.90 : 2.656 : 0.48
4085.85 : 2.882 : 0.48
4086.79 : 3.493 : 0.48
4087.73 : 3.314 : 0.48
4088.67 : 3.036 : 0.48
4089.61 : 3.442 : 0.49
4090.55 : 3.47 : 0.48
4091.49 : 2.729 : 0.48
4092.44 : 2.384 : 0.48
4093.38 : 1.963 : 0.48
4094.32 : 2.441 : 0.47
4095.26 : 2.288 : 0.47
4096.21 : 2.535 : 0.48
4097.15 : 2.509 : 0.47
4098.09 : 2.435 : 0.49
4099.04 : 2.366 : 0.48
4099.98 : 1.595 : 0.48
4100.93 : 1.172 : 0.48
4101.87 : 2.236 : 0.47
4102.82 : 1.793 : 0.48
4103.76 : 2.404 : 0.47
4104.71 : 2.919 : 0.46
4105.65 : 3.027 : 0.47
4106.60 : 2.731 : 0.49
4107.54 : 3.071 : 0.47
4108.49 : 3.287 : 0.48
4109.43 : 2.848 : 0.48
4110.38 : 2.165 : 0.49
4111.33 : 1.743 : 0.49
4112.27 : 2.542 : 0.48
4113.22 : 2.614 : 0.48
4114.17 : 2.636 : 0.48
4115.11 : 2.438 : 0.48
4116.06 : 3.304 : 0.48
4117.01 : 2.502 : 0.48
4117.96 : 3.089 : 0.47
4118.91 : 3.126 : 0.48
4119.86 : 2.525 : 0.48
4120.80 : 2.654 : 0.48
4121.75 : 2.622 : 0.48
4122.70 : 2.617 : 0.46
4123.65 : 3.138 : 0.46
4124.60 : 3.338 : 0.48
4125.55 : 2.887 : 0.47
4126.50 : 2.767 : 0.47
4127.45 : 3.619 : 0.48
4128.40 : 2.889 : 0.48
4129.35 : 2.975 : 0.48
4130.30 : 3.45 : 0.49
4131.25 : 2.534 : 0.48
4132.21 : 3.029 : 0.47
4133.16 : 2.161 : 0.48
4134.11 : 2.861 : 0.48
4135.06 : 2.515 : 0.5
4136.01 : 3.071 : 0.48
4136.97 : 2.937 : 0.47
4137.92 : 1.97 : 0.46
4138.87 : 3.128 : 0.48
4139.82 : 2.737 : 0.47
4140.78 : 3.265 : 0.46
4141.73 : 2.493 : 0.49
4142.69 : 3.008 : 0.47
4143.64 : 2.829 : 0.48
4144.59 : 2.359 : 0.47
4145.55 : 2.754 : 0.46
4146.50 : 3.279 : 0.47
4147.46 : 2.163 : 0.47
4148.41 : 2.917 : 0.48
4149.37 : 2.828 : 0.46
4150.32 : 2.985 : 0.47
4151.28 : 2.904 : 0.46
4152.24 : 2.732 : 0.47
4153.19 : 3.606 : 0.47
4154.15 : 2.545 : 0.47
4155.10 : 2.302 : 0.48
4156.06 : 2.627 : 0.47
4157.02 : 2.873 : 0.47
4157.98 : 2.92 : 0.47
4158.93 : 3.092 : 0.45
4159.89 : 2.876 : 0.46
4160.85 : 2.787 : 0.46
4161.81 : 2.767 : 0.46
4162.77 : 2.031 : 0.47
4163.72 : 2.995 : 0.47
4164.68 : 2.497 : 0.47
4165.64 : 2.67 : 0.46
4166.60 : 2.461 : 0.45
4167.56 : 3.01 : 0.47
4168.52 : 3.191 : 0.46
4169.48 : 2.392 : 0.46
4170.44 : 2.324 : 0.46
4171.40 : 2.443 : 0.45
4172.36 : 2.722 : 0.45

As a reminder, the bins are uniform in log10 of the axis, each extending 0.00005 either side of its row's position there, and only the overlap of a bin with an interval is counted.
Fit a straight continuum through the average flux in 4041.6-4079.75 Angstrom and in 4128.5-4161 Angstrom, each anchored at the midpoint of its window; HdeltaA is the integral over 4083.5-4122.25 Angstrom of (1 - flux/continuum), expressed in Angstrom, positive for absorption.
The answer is 1.3 Angstrom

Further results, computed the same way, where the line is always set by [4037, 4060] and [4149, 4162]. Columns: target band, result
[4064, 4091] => -1.13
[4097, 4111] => 1.68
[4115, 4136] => -0.61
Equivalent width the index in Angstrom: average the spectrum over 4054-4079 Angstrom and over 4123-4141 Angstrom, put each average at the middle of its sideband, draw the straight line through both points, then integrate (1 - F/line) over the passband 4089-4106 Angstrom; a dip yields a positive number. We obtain 2.0 Angstrom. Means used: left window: 2.63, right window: 2.9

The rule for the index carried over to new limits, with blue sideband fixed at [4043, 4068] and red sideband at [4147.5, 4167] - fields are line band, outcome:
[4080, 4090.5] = -1.5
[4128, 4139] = -0.4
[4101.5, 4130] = -1.1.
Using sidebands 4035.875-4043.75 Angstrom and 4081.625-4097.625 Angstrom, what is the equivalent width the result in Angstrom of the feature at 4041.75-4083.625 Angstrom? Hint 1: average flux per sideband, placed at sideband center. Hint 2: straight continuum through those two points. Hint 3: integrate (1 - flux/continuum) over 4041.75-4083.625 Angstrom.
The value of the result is 3.2 Angstrom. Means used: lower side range 2.9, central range 2.62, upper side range 2.77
